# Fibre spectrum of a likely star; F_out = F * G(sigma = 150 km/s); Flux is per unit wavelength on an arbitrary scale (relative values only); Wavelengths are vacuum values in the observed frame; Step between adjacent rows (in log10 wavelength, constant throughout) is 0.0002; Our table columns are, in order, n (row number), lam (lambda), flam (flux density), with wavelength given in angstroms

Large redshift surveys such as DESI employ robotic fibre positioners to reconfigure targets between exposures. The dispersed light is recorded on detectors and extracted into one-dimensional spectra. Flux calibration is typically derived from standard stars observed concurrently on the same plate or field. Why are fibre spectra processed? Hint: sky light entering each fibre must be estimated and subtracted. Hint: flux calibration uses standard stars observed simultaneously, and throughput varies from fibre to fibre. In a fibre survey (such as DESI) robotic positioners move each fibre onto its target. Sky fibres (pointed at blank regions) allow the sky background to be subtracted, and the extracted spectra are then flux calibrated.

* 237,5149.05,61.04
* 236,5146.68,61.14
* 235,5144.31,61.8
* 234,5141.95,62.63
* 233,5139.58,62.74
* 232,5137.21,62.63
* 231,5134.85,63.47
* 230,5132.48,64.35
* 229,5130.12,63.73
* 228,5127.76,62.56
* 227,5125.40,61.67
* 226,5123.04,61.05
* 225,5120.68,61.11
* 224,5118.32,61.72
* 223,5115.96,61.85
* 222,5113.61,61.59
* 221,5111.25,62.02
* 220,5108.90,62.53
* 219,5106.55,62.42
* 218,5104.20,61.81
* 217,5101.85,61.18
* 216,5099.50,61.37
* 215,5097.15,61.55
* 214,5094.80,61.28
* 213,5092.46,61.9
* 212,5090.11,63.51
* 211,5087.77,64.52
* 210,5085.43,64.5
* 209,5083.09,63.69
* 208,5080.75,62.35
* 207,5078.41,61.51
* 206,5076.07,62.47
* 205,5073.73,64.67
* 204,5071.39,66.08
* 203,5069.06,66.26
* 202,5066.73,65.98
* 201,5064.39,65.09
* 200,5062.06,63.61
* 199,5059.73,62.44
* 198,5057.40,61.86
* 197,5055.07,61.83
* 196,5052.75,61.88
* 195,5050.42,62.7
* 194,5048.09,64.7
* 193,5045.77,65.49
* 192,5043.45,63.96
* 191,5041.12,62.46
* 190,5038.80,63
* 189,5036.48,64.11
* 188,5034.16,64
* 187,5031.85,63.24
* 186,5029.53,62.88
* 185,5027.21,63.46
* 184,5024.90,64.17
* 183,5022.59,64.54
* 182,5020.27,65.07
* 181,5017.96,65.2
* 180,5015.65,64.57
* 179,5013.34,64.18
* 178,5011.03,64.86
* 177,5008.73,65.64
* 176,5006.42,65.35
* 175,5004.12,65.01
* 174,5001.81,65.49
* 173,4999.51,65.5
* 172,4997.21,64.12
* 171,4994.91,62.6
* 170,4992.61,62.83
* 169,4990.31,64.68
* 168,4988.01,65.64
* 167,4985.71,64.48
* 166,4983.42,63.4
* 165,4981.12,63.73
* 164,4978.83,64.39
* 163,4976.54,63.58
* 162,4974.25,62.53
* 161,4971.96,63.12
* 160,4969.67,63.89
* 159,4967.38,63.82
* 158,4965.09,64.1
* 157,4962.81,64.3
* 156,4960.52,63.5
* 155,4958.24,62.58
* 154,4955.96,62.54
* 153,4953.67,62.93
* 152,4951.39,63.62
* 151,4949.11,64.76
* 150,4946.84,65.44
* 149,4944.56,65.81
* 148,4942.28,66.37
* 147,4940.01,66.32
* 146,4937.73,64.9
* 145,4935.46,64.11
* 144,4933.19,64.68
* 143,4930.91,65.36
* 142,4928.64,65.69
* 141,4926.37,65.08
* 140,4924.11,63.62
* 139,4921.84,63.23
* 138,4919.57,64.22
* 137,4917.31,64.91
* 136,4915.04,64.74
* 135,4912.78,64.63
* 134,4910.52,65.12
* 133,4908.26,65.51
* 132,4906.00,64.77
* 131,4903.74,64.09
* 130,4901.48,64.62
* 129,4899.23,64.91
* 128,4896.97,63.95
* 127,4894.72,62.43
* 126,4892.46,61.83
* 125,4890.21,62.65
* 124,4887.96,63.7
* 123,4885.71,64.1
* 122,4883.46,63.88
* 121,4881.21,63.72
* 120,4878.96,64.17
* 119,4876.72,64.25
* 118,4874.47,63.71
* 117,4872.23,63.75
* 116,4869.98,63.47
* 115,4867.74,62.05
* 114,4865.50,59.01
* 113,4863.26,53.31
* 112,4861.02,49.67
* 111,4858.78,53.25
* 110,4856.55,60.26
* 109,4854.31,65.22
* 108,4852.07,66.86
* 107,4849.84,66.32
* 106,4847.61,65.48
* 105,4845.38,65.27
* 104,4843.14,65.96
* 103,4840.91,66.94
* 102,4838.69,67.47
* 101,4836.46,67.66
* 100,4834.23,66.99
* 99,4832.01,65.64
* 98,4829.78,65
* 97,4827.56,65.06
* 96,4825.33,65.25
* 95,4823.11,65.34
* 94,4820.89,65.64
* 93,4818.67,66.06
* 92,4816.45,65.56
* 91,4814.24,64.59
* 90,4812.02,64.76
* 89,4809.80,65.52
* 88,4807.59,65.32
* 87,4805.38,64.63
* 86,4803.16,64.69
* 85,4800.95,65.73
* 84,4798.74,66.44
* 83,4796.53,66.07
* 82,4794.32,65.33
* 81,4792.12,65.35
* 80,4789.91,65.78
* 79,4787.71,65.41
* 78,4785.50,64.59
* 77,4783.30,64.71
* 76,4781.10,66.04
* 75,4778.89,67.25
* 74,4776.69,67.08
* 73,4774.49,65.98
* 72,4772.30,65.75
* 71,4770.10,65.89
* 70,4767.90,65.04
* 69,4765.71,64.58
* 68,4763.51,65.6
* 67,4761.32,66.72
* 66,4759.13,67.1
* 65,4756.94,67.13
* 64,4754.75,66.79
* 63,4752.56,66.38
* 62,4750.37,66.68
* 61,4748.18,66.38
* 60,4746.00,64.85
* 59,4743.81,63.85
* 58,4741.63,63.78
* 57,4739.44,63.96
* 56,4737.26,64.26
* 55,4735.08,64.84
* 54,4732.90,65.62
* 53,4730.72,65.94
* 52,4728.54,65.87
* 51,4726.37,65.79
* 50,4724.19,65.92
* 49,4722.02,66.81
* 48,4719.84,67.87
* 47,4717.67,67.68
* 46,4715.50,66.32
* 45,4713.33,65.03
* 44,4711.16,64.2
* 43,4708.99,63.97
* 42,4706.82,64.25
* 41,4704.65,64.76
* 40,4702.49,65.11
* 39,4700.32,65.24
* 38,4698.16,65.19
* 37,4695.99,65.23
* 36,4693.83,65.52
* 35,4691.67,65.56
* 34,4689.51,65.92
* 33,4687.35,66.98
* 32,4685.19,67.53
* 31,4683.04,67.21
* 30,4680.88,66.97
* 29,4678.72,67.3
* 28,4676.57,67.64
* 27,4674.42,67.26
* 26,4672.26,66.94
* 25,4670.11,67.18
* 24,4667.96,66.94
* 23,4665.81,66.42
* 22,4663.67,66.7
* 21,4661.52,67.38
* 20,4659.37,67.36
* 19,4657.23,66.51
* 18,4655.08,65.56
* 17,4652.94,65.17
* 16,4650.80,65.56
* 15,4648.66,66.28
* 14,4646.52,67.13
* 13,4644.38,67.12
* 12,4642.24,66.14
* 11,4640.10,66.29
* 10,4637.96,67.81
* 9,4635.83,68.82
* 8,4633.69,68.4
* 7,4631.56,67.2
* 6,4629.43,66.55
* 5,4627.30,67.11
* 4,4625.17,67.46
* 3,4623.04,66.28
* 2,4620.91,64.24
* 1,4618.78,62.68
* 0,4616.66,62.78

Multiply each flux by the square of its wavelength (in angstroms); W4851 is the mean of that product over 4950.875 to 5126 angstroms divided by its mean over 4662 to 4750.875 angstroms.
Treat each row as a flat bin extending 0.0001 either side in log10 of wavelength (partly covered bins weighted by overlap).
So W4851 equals 1.10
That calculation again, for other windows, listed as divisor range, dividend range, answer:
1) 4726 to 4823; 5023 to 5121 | 1.09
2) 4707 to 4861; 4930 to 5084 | 1.07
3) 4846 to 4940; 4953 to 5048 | 1.06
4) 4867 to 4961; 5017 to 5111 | 1.05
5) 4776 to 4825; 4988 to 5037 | 1.07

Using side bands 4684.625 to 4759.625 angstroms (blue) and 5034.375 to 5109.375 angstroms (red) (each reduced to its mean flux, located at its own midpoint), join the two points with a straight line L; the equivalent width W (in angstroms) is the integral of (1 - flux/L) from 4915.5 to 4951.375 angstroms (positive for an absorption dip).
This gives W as -0.42 angstroms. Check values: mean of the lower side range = 65.6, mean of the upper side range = 63.2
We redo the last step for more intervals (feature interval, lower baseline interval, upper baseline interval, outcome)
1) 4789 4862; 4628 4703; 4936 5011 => 0.79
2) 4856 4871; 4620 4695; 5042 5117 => 1.81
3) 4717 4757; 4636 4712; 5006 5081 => 0.07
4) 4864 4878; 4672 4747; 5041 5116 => 0.46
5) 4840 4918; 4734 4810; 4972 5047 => 2.25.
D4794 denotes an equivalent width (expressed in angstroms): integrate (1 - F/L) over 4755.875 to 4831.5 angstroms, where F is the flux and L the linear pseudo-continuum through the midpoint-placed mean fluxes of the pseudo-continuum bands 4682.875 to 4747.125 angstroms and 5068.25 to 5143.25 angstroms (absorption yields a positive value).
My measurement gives -0.81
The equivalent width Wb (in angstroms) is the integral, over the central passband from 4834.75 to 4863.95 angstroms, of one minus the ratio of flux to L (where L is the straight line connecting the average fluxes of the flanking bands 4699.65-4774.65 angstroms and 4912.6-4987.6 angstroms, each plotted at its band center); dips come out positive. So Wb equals 0.9 angstroms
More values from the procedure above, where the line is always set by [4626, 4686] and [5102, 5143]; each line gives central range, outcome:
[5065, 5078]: -0.4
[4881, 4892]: 0.2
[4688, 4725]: 0.5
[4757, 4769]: 0.0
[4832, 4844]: -0.3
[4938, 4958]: -0.2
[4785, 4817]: 0.1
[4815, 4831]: 0.0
